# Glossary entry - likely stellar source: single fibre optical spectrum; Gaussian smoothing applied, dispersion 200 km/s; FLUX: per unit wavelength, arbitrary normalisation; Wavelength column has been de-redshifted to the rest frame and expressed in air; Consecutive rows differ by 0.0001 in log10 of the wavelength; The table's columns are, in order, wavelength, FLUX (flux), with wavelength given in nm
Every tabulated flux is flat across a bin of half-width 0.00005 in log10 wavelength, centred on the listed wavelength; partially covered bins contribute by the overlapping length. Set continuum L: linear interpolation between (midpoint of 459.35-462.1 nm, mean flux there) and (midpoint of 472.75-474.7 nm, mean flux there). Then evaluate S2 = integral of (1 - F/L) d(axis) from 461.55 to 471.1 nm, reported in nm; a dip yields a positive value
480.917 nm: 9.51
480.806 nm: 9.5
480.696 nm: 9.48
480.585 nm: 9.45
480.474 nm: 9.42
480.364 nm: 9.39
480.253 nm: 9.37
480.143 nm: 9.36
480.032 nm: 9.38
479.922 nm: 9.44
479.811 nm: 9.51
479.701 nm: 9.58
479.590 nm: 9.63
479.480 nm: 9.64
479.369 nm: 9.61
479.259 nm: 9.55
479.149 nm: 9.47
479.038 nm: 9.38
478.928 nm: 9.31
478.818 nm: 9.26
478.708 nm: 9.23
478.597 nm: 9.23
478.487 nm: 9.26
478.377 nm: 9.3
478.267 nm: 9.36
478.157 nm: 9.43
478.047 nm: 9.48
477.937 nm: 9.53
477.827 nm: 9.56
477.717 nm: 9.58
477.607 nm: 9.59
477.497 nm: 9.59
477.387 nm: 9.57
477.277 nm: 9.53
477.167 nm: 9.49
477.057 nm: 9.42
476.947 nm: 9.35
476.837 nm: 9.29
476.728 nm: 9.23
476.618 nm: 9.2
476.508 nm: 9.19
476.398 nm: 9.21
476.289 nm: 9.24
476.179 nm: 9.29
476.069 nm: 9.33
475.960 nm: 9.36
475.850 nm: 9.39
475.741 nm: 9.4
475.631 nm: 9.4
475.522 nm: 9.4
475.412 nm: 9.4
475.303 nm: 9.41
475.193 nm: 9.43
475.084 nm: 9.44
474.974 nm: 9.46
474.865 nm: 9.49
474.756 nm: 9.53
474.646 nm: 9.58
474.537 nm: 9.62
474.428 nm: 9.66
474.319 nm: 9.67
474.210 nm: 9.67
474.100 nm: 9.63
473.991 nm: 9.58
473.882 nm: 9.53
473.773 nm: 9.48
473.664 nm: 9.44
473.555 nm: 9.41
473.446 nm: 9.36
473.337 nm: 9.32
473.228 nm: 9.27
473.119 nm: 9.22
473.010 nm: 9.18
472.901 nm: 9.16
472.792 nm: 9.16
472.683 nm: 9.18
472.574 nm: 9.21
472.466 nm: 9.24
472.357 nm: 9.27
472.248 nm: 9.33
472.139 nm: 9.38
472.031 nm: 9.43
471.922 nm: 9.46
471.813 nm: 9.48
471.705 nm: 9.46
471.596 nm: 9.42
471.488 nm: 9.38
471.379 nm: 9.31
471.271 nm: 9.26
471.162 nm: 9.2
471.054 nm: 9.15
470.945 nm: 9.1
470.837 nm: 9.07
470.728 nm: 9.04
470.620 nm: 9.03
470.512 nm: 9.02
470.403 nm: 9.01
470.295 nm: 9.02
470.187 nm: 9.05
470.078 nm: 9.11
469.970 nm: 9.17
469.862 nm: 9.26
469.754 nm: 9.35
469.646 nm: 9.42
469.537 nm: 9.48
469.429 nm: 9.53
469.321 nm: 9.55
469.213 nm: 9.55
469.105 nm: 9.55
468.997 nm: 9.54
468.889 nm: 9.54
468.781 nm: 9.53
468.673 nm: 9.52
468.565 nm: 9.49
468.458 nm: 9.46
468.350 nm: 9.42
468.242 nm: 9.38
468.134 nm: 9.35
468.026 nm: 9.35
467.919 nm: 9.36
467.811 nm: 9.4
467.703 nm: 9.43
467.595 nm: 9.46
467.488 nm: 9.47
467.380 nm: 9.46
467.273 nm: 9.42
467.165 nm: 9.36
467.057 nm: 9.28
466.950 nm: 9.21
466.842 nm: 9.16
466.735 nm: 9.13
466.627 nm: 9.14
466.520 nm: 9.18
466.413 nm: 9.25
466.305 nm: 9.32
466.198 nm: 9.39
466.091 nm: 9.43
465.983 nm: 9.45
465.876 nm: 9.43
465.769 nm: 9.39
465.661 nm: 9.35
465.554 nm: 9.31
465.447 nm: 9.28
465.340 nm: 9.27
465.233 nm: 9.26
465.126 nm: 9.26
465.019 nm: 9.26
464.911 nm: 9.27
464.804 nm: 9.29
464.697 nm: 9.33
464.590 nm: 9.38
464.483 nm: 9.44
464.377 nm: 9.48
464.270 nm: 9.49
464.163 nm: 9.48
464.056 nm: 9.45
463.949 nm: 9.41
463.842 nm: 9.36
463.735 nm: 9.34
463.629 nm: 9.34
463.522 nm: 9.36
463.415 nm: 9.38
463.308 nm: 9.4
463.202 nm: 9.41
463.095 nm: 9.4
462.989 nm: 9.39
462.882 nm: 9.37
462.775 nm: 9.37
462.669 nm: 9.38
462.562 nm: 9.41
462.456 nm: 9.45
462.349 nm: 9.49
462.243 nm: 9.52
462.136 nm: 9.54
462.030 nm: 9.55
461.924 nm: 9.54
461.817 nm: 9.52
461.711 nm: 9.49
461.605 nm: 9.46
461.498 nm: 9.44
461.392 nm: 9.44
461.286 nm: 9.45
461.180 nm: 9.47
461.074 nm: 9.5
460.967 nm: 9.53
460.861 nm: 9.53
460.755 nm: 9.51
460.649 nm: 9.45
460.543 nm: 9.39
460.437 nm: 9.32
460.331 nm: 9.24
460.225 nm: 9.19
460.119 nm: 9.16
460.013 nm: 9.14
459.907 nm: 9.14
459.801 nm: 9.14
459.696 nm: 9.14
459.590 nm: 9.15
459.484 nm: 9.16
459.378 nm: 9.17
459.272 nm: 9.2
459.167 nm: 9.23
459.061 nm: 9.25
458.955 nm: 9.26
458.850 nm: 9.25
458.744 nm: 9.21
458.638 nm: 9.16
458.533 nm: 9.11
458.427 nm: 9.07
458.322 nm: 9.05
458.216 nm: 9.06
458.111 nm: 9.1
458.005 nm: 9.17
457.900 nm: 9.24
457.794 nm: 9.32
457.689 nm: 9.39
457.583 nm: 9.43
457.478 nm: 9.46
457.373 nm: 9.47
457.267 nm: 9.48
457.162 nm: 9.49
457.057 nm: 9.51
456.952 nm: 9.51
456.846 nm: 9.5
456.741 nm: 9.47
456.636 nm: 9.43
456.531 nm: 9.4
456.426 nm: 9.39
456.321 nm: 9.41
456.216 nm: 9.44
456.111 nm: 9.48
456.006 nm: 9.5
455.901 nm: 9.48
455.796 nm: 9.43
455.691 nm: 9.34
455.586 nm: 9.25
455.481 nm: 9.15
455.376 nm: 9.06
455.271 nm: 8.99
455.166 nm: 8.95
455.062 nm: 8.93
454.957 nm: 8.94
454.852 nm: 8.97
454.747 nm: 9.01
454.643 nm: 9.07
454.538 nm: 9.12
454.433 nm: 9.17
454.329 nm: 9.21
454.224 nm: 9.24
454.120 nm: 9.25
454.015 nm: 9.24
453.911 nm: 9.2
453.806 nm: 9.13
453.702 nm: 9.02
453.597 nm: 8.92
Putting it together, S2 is 0.04 nm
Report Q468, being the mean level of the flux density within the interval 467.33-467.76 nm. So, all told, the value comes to 9.45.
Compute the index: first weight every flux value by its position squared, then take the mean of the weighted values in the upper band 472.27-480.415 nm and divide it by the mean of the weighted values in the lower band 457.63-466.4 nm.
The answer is 1.07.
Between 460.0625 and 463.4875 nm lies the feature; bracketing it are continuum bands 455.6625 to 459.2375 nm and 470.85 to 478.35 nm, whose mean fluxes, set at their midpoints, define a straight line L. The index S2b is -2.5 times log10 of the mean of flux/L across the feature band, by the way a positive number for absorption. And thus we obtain -0.009 mag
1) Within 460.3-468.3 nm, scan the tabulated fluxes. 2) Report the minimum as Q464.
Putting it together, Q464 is 9.13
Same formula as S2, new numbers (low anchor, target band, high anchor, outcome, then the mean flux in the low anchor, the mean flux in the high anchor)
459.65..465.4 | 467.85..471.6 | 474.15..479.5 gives 0.04 nm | 9.38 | 9.43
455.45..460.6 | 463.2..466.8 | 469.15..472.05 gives -0.02 nm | 9.3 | 9.27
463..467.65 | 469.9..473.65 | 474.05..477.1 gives 0.06 nm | 9.35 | 9.42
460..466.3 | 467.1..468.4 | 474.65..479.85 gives 0.00 nm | 9.4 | 9.42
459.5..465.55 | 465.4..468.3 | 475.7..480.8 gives 0.01 nm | 9.38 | 9.41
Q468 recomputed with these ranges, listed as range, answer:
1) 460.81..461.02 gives 9.54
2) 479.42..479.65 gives 9.6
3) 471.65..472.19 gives 9.45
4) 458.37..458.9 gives 9.16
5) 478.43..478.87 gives 9.24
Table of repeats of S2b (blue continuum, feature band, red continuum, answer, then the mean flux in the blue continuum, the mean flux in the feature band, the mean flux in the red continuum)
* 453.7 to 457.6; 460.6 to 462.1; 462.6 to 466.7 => -0.019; 9.28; 9.49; 9.35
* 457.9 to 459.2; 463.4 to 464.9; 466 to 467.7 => -0.015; 9.16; 9.39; 9.32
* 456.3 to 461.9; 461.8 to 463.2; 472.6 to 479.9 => -0.012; 9.32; 9.45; 9.42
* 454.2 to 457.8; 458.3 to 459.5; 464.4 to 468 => 0.015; 9.3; 9.18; 9.33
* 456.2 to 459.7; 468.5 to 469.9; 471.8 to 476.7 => -0.015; 9.3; 9.49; 9.39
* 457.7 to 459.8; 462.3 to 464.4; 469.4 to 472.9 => -0.023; 9.18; 9.4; 9.25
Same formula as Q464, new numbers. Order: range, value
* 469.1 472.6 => 9.01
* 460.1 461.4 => 9.16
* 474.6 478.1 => 9.19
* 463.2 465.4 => 9.26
